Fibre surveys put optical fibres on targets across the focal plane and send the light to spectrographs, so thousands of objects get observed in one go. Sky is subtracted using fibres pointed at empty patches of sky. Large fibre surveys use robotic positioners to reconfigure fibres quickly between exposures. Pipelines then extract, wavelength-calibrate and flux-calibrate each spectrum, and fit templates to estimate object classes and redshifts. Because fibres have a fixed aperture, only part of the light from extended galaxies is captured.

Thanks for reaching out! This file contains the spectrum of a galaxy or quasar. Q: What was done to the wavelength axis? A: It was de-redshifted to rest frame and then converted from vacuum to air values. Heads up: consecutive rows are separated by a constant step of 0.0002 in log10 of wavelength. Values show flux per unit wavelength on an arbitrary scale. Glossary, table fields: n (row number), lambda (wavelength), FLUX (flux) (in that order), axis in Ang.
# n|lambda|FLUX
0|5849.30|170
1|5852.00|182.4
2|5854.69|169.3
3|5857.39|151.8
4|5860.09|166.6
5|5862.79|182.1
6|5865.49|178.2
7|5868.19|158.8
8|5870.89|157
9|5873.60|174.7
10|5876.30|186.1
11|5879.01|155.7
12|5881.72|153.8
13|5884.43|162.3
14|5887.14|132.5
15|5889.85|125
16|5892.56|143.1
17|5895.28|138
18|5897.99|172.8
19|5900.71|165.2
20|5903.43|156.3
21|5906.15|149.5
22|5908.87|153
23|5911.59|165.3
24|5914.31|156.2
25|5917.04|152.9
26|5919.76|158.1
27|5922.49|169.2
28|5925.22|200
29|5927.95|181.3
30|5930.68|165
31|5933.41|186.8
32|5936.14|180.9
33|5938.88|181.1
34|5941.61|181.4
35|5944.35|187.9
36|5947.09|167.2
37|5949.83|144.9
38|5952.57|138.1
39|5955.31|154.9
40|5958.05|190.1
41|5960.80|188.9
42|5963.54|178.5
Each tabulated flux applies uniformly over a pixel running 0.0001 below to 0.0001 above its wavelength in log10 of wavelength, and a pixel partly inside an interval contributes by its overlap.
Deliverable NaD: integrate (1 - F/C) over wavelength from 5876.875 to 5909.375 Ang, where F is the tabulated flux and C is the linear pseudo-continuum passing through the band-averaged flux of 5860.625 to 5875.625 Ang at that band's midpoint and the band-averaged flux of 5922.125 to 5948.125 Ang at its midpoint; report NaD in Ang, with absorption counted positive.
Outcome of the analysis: 4.3 Ang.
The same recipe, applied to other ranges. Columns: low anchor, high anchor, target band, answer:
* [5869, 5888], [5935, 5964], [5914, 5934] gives -0.4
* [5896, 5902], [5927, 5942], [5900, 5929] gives 1.3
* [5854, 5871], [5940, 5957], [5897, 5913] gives 0.5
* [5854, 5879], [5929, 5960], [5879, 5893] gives 2.0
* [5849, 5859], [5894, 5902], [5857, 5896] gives 1.3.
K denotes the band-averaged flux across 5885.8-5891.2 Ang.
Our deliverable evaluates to 129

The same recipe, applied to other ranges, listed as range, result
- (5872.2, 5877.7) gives 180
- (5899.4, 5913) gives 158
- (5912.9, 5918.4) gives 155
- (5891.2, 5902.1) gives 155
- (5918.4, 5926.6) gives 176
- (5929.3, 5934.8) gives 176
